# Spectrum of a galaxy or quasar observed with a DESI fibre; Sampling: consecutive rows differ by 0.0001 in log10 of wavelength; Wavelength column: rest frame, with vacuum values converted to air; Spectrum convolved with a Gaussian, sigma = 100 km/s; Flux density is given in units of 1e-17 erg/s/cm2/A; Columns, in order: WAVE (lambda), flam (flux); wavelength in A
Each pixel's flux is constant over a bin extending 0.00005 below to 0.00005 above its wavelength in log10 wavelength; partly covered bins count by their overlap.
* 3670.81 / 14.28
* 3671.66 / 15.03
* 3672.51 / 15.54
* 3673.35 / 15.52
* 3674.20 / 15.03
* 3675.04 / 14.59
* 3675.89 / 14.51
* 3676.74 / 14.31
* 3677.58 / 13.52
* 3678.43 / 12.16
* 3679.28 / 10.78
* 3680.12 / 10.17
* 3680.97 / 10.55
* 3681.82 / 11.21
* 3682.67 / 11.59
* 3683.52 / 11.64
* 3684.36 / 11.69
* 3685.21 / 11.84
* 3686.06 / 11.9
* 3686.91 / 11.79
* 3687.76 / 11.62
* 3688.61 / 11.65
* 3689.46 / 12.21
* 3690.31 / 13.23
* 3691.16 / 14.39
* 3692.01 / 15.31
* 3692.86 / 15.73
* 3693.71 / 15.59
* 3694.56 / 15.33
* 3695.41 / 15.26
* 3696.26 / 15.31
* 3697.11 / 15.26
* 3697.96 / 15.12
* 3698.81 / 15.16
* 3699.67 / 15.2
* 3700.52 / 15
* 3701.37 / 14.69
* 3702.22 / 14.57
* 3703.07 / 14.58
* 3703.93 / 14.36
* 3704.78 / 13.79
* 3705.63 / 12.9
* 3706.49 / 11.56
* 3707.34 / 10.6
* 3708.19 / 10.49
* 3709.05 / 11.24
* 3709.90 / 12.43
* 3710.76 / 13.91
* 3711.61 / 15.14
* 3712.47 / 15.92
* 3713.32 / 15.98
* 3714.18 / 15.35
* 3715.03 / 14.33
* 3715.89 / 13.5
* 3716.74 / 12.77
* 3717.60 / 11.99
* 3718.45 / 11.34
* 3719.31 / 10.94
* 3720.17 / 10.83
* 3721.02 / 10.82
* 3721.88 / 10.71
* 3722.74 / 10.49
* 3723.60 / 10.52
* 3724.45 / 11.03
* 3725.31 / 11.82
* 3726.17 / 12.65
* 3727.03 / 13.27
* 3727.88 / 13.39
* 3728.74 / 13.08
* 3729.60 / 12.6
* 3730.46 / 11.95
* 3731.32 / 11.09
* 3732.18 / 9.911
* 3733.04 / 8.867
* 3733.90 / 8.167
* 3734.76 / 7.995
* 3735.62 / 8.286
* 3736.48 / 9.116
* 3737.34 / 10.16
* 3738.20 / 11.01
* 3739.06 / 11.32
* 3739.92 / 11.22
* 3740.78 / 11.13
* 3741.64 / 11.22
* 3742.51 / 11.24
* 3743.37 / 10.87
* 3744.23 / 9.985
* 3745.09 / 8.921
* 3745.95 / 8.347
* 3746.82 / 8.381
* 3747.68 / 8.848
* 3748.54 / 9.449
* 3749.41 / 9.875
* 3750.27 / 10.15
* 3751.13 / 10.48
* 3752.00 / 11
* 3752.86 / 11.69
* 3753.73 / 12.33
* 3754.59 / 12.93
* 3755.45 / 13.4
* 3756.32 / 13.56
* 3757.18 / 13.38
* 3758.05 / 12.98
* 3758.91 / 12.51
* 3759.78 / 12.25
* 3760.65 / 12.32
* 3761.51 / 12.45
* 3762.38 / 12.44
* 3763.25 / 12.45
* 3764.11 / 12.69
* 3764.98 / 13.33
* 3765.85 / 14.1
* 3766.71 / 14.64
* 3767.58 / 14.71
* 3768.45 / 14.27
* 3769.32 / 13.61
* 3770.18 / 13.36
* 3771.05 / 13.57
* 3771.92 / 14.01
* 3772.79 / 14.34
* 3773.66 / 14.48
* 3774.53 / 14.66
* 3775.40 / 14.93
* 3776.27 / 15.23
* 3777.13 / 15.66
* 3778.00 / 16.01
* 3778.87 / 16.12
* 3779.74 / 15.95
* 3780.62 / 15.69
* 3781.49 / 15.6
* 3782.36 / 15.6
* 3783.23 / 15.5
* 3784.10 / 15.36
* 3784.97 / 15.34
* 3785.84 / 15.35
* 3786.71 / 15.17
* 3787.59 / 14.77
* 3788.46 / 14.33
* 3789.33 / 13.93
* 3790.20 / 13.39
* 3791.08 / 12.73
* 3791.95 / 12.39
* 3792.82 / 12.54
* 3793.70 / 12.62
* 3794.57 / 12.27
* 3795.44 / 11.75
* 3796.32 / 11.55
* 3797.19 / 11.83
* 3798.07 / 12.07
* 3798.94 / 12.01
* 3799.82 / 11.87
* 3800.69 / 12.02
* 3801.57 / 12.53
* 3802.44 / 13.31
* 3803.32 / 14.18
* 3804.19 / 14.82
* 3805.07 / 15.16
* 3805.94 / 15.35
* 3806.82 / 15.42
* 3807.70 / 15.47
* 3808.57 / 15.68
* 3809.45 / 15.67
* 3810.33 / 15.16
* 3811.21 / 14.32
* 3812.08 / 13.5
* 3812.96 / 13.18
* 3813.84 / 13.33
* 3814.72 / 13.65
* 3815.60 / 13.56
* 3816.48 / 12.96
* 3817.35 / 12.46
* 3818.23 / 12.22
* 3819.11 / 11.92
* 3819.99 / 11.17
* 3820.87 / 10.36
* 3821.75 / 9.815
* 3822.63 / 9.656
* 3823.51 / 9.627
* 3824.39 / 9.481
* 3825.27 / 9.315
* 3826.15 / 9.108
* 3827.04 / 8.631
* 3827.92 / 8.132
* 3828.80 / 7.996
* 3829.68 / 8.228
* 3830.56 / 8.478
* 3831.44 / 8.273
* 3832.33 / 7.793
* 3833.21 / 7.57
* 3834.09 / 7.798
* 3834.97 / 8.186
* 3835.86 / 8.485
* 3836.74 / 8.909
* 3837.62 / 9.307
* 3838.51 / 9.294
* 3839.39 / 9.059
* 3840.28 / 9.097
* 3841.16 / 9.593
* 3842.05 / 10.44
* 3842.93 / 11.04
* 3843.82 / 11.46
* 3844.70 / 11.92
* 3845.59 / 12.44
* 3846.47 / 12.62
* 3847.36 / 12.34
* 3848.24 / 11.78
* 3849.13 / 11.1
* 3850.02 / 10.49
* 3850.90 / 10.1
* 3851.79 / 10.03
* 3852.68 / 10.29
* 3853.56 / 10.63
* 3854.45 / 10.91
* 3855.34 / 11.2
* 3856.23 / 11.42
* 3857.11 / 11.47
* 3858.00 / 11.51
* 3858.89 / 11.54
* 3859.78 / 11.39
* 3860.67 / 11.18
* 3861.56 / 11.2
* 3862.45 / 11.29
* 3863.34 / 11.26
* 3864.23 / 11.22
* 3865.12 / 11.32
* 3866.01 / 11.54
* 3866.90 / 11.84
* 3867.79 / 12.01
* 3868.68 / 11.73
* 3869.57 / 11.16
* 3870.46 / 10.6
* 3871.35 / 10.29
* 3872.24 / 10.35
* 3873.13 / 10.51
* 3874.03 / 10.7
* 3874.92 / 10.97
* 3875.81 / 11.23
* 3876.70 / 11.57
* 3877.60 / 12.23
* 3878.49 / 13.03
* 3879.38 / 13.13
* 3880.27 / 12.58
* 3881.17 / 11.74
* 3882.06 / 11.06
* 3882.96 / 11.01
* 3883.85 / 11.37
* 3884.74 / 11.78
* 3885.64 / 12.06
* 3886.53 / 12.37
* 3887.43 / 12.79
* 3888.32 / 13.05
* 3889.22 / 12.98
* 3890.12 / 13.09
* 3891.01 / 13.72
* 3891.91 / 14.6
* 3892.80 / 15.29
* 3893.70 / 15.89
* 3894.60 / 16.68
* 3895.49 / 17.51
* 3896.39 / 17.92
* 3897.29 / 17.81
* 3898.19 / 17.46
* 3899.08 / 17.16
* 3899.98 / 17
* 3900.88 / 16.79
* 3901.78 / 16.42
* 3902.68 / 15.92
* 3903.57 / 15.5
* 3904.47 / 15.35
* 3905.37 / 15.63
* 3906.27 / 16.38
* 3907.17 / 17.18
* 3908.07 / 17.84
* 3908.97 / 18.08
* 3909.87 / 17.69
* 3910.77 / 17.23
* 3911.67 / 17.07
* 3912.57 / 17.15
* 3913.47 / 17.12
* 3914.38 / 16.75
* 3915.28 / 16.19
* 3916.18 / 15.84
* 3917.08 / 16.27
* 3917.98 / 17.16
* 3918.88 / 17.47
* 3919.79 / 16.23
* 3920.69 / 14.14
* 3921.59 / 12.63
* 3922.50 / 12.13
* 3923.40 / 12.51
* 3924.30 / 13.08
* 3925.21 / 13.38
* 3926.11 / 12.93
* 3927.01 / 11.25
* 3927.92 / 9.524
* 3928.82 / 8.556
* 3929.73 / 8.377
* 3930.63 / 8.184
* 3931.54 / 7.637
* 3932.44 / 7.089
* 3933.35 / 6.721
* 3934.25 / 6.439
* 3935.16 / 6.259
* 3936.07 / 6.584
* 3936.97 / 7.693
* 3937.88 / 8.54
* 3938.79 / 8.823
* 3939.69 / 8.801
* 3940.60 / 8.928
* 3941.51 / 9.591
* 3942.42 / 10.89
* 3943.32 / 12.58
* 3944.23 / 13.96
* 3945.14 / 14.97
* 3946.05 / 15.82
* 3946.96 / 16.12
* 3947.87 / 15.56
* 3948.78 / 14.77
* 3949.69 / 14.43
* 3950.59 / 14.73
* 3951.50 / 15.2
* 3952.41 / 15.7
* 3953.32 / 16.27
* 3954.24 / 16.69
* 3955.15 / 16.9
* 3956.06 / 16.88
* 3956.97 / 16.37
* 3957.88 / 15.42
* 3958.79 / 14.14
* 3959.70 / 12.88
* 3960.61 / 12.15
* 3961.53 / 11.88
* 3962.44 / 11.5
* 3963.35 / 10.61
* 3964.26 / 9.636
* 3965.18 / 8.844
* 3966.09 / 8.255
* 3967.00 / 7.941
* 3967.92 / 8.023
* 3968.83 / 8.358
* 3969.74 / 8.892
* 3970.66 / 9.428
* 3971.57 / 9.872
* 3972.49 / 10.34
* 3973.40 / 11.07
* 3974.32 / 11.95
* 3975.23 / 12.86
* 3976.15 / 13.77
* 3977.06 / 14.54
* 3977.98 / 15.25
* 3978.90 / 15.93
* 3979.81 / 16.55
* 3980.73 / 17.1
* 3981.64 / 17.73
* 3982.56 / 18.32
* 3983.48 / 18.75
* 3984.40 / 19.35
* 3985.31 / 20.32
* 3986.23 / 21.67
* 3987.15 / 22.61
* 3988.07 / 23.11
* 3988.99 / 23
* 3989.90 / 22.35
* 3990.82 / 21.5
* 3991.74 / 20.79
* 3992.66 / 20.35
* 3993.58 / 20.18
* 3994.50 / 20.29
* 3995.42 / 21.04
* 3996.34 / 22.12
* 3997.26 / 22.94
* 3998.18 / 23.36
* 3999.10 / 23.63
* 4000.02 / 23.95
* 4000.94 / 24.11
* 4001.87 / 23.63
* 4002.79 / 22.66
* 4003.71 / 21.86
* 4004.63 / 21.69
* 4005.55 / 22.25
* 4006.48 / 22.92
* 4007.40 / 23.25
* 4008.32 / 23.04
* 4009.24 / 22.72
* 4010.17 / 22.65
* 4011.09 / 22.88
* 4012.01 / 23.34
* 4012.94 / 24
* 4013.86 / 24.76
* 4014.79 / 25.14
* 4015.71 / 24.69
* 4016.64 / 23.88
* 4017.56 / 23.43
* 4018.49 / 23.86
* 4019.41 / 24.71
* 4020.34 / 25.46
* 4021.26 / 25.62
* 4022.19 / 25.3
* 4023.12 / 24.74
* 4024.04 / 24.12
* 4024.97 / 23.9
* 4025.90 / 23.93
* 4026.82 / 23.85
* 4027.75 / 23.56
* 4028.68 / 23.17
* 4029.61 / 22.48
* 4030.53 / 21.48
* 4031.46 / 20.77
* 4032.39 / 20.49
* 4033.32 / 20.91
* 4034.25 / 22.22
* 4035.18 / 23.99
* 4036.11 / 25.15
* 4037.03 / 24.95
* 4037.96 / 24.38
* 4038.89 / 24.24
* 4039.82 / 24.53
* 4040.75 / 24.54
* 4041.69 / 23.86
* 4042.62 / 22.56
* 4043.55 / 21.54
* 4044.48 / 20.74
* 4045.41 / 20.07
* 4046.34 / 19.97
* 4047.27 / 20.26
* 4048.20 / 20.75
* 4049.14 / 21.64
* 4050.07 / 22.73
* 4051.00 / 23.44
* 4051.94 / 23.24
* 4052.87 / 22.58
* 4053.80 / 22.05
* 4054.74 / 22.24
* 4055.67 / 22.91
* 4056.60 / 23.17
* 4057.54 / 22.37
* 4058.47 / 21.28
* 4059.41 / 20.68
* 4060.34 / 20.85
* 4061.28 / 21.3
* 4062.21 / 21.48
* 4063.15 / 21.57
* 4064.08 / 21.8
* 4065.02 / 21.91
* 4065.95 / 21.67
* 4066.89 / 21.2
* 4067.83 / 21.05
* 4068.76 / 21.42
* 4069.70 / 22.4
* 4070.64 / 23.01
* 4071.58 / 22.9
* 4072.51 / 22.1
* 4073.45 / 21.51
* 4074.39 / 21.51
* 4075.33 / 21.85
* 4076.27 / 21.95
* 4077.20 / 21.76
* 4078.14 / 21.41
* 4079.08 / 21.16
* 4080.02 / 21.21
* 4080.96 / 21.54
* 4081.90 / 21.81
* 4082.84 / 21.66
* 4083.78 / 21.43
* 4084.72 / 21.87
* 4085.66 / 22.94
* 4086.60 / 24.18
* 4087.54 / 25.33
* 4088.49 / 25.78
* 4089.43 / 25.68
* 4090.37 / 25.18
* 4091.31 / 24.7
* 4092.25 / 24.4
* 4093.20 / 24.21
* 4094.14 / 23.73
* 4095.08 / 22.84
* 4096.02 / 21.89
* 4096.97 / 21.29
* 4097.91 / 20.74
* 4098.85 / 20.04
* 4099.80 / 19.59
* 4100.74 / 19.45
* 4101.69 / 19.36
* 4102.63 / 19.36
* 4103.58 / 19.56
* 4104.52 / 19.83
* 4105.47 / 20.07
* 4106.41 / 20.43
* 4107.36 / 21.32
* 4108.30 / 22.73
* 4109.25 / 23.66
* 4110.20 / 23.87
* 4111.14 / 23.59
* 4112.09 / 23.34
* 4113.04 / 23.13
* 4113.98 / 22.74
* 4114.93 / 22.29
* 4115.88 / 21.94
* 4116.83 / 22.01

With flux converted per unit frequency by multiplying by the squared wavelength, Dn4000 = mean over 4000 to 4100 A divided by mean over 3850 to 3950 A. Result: 1.91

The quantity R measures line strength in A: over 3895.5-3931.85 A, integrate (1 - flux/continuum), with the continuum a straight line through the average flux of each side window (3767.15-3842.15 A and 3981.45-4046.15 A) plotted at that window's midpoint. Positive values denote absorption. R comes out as 5.56 A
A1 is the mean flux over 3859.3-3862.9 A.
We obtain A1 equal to 11.3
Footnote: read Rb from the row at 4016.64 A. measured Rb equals 23.88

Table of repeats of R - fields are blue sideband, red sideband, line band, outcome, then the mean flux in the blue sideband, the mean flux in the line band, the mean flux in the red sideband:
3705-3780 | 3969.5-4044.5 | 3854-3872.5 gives 5.73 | 12.2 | 11.3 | 21.3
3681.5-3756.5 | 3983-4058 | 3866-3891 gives 8.42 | 12.1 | 11.8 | 22.7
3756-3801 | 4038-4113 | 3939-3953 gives 3.84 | 13.8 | 13.4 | 22.1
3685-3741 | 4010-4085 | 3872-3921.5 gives 9.17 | 12.6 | 14.8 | 22.6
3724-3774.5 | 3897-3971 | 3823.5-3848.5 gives 5.85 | 11.7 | 9.52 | 13.2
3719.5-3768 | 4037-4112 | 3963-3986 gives 7.14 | 11.3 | 13.1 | 22.1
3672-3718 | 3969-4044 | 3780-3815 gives 4.61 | 13.5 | 13.9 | 21.2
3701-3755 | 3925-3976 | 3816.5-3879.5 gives 5.22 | 11.6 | 10.5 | 11.4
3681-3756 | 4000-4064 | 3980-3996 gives 0.72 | 12.1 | 20.4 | 22.9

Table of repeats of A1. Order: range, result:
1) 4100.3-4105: 19.5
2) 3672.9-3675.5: 15.1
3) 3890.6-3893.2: 14.5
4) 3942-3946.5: 13.7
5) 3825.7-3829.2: 8.46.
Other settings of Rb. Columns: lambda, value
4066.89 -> 21.2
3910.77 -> 17.23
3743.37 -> 10.87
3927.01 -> 11.25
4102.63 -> 19.36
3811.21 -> 14.32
